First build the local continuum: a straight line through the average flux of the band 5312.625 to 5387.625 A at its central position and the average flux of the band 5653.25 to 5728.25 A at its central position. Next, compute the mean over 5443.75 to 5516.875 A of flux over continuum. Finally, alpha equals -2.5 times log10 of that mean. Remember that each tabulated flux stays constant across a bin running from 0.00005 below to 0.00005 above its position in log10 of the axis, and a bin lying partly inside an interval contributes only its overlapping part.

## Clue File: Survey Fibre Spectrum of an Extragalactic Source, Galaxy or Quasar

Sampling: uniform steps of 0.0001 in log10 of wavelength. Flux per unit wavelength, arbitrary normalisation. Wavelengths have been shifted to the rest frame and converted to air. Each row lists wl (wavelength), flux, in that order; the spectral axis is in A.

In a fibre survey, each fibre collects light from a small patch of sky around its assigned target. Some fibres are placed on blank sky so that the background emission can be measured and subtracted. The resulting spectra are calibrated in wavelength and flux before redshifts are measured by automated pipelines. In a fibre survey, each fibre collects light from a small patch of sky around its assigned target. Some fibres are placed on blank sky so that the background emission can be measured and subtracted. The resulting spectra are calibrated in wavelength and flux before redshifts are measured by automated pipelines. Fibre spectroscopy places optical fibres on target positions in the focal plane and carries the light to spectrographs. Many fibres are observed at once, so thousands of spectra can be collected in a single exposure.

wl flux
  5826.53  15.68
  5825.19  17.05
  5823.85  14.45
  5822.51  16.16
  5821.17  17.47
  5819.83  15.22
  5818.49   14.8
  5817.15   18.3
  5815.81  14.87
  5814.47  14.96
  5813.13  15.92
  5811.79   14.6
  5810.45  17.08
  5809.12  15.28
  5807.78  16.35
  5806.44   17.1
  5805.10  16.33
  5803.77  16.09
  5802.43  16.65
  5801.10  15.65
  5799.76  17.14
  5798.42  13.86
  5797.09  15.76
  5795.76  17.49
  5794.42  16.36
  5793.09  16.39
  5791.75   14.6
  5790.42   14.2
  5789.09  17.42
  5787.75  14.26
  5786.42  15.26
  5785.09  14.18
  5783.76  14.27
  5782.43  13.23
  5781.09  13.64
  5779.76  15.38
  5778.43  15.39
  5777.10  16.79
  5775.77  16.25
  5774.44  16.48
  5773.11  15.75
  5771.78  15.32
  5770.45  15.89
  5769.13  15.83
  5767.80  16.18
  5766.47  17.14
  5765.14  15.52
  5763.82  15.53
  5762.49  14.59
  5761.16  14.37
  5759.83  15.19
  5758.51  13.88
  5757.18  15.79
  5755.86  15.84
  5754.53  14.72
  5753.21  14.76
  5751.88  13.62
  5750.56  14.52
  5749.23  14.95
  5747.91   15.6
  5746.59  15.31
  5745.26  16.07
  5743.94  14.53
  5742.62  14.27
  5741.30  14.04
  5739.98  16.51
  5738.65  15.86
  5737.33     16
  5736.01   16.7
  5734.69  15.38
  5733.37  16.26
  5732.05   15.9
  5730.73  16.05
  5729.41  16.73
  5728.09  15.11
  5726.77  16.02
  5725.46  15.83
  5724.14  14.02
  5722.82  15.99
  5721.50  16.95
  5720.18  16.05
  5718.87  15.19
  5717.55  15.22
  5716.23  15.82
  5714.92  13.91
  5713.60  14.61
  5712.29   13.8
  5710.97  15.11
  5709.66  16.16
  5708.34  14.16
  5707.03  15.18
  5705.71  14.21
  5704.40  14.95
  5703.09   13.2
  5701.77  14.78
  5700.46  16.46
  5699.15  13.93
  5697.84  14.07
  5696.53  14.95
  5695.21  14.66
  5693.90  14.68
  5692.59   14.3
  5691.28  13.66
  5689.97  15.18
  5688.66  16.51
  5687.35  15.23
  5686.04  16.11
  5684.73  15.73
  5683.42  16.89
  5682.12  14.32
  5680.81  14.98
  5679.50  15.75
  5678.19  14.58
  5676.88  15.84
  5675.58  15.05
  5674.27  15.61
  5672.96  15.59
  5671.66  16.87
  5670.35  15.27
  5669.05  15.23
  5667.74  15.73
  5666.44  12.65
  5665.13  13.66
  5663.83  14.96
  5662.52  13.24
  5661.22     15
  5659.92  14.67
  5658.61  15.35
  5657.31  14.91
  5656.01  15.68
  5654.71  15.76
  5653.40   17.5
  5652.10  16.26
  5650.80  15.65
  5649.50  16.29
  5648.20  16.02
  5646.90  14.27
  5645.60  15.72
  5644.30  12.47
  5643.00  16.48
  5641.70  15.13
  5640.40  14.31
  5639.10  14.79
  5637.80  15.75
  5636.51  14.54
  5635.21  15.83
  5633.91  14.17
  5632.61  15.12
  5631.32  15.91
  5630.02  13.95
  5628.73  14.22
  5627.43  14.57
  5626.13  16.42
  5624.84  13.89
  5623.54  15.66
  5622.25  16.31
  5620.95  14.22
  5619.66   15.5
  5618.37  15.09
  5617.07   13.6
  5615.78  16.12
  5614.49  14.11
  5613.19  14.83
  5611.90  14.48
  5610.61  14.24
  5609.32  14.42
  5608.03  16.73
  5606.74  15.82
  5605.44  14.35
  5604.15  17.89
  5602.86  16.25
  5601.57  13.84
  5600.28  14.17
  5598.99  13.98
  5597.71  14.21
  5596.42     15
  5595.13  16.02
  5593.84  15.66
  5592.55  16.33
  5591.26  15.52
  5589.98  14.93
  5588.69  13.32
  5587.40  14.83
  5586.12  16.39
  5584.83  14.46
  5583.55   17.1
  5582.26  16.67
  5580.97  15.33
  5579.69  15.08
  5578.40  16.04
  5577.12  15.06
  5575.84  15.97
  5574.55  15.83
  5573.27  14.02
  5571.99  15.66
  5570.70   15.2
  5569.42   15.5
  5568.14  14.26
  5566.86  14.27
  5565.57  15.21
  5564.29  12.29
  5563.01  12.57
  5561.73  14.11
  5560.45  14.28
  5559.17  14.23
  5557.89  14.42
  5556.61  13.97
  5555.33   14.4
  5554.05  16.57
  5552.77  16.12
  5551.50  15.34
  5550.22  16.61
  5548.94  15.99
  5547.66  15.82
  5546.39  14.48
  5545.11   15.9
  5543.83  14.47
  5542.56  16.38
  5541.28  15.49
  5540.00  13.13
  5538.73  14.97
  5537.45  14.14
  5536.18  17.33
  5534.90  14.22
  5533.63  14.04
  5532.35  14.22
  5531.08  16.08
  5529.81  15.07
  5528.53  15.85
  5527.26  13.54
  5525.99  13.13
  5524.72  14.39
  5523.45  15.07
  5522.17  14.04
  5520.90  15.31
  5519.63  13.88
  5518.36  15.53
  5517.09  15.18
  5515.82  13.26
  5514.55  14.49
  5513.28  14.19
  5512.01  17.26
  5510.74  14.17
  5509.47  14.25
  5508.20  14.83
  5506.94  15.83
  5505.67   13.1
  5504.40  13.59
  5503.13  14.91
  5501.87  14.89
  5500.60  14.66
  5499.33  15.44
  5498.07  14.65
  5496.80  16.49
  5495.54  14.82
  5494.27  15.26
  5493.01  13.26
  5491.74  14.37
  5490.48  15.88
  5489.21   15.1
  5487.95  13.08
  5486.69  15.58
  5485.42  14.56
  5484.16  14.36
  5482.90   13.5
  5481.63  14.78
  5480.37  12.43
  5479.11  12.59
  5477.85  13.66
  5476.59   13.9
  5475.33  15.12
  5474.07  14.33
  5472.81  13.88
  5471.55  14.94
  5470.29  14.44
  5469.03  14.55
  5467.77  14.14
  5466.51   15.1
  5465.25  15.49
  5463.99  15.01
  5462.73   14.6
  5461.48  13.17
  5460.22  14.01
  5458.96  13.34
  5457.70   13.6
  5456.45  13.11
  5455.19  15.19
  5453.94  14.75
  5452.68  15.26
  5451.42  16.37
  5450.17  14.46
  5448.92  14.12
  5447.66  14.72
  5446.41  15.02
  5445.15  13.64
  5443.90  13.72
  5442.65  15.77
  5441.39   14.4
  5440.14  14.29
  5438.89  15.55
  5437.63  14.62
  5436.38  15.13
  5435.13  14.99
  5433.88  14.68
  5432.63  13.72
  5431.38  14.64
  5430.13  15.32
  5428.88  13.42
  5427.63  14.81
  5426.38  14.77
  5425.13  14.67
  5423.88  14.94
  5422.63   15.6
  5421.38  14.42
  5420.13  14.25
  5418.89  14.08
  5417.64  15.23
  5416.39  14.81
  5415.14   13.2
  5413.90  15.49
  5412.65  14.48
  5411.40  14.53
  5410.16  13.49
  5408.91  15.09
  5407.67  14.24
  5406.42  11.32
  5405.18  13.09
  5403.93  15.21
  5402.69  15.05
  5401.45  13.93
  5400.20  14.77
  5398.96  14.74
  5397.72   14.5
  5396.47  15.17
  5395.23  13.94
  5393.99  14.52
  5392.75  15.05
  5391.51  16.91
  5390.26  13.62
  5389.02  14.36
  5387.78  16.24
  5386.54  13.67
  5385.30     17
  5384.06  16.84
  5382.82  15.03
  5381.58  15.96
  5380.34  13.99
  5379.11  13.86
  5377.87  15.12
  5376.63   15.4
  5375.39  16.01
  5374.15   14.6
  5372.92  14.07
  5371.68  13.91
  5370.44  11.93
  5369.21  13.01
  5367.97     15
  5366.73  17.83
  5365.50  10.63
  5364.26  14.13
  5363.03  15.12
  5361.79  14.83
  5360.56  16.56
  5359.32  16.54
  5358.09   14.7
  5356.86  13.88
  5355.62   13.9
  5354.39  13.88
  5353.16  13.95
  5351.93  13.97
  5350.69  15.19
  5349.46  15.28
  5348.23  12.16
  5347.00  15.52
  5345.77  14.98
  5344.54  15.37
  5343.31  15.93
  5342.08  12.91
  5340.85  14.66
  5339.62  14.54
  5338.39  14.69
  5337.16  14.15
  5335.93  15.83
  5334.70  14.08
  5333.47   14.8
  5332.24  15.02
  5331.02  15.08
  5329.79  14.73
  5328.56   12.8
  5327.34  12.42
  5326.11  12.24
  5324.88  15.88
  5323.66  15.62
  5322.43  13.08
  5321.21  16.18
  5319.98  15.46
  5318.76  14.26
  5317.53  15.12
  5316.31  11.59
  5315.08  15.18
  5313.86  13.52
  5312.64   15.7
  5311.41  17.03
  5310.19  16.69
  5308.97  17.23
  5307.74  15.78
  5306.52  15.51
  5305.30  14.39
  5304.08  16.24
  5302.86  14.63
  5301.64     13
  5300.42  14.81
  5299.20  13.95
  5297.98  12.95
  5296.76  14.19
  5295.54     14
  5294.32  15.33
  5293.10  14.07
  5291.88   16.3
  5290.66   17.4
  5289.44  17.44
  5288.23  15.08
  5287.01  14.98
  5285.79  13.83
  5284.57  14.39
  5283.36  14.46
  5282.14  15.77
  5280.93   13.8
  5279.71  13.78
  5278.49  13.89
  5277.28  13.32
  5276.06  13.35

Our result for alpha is 0.022 mag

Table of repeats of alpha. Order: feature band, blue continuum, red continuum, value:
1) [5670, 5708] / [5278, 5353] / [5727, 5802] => 0.014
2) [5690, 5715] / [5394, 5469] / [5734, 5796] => 0.042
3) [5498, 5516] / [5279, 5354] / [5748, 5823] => 0.029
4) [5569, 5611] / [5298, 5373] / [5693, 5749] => -0.022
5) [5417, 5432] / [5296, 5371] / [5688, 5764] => 0.003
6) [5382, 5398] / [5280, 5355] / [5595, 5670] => -0.026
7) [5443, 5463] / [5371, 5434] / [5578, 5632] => 0.033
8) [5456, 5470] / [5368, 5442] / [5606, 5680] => 0.039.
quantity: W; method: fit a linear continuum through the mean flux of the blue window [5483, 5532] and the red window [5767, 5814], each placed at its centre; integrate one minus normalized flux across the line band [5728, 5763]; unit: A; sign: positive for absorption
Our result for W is 0.5 A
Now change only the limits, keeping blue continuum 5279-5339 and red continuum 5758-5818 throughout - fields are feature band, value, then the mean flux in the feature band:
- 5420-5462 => 1.3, 14.5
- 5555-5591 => 0.9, 14.8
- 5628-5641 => 0.4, 14.9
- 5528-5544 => 0.1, 15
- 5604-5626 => 0.3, 15.1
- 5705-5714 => 0.4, 14.8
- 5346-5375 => 0.9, 14.4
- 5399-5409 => 0.6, 14.1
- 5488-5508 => 0.5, 14.8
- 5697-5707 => 0.6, 14.6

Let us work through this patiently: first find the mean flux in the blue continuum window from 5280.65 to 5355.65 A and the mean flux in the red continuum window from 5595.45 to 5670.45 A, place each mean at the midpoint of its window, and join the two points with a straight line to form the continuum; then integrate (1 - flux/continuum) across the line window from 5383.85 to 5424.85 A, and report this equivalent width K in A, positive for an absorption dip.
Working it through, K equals 0.5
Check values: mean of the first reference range 14.7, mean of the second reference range 15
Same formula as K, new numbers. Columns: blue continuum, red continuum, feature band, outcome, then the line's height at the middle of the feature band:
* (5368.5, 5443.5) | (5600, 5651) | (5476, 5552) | 0.7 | 14.8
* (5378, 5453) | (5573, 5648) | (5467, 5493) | 1.0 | 14.8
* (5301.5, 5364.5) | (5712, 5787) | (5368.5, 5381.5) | 0.5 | 14.8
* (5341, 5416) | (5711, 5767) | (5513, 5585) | 0.1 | 14.9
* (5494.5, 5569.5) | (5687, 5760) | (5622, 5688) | -0.8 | 15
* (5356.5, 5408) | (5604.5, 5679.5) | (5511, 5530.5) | 0.3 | 14.9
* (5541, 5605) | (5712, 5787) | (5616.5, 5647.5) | 0.6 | 15.2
